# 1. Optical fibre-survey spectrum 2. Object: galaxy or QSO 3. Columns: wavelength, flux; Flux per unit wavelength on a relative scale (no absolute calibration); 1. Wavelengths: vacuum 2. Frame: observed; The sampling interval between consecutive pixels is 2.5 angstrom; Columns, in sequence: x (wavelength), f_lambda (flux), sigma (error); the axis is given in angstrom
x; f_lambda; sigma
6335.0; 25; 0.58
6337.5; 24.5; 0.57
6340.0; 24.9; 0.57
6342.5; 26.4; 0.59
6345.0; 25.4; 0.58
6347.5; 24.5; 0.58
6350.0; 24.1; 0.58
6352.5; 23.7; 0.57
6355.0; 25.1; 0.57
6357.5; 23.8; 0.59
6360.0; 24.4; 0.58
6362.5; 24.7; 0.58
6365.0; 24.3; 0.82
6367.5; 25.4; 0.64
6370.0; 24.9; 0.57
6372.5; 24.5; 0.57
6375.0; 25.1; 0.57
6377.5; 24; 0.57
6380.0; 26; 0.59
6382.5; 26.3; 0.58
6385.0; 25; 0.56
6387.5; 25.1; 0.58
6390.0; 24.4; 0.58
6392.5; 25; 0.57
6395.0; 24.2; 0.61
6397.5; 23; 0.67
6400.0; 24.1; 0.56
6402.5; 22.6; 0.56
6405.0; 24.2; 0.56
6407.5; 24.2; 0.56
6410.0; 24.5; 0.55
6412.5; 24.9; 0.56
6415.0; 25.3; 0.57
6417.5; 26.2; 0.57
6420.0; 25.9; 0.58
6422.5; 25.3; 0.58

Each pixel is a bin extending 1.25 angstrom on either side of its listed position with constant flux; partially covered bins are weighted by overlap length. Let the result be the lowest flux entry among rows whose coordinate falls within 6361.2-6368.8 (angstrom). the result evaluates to 24.3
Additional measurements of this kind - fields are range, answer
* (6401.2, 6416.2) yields 22.6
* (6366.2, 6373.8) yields 24.5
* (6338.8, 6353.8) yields 23.7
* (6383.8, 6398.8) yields 23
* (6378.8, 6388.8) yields 25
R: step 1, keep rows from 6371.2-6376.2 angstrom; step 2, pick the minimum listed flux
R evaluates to 24.5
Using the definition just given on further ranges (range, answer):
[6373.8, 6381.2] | 24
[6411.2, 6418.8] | 24.9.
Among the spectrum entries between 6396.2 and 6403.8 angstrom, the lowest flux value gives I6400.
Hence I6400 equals 22.6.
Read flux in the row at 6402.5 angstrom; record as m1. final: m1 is 22.6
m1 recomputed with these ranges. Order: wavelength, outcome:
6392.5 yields 25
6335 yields 25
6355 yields 25.1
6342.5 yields 26.4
